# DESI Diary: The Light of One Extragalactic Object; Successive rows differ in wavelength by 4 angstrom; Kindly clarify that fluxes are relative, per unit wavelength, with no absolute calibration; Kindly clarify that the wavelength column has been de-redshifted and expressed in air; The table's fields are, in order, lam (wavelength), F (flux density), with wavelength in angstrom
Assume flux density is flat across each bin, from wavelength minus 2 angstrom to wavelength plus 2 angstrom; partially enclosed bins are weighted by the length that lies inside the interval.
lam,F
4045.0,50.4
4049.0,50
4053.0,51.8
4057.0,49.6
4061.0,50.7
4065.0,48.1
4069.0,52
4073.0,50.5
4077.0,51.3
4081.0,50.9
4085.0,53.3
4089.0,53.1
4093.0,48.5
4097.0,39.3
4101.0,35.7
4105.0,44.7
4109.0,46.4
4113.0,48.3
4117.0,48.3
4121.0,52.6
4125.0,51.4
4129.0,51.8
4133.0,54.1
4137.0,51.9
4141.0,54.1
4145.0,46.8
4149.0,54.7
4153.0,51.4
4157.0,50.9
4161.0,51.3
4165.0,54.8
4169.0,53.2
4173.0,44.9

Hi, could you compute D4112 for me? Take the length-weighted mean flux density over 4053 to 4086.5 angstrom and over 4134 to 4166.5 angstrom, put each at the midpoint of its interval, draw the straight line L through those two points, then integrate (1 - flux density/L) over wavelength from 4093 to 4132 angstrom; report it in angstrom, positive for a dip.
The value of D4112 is 3.5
